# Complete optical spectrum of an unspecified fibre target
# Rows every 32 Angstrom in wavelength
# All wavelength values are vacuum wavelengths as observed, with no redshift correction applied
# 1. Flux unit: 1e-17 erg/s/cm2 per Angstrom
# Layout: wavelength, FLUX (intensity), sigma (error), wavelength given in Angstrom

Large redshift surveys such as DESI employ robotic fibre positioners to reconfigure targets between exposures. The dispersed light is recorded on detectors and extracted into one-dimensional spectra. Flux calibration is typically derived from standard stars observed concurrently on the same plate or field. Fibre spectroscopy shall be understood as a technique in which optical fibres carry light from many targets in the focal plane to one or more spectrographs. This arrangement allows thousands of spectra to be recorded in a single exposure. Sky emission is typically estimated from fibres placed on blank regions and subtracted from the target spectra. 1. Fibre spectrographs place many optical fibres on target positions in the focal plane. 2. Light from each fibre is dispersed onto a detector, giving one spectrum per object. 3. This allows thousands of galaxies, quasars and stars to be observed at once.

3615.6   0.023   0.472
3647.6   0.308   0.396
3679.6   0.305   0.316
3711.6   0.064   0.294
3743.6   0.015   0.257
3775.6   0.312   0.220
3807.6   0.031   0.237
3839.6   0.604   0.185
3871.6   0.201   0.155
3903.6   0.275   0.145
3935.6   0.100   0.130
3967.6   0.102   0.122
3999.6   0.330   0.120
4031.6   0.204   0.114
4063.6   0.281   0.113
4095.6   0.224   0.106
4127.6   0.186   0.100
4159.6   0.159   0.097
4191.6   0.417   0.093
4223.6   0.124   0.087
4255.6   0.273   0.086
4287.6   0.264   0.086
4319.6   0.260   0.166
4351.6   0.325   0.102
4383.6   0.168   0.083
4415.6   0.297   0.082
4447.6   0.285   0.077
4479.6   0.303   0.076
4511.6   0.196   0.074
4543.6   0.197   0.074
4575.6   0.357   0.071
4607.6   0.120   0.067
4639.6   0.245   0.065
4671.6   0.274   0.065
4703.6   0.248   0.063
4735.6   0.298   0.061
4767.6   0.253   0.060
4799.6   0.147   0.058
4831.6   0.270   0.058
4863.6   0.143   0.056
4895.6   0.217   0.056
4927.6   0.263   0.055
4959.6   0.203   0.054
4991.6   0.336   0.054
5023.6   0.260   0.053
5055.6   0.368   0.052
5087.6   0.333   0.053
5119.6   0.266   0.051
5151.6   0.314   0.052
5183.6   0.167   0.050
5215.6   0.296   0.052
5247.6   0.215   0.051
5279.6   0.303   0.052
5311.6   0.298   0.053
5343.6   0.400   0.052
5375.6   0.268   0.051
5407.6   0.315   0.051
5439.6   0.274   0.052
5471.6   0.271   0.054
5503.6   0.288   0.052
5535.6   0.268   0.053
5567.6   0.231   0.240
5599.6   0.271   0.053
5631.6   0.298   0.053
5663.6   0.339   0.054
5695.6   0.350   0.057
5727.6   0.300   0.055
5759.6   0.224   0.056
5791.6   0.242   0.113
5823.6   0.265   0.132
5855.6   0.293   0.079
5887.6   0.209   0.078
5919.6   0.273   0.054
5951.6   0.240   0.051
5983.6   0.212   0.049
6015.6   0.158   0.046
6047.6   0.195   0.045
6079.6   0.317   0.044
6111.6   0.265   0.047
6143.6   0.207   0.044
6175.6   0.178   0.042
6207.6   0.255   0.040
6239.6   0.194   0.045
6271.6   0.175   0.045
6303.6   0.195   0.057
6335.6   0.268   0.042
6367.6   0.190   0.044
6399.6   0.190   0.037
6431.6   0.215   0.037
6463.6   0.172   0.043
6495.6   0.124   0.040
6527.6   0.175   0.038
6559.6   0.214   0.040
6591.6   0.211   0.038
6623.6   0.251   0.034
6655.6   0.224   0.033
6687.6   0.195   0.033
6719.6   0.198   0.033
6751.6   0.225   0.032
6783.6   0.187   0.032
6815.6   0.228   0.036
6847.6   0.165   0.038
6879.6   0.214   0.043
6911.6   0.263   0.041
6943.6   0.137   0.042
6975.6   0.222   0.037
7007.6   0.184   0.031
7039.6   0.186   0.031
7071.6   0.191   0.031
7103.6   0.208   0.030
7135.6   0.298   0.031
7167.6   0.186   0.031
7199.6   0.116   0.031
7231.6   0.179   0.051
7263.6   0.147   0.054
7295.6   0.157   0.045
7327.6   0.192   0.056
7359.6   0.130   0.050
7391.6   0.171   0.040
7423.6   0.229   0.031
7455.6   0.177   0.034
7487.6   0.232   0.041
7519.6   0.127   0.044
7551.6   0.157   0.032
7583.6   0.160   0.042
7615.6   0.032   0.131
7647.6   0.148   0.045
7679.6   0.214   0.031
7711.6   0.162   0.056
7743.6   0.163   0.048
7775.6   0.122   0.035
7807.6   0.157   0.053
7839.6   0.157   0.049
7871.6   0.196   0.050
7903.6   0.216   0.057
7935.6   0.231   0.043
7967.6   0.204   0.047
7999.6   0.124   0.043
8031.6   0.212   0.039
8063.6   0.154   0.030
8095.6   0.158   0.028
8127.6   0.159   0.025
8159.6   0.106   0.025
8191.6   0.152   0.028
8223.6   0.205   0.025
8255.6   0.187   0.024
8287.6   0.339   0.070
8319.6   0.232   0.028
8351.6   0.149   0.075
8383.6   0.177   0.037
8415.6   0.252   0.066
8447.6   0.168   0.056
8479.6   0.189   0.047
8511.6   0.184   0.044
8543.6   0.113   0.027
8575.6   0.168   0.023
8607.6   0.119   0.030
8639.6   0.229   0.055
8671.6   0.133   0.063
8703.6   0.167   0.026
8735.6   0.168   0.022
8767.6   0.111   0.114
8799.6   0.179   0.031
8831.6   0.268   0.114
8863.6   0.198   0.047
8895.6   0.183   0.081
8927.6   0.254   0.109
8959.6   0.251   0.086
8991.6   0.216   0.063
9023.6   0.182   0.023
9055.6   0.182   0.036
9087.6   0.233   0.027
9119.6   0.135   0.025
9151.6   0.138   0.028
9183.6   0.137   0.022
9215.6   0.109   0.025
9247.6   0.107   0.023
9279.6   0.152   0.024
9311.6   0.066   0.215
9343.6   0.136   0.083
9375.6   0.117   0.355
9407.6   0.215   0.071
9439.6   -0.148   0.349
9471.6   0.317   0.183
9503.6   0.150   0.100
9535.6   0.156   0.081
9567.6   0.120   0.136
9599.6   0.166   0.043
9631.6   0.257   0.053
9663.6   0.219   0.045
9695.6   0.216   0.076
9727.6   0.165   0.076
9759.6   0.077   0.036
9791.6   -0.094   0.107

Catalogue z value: 0.263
